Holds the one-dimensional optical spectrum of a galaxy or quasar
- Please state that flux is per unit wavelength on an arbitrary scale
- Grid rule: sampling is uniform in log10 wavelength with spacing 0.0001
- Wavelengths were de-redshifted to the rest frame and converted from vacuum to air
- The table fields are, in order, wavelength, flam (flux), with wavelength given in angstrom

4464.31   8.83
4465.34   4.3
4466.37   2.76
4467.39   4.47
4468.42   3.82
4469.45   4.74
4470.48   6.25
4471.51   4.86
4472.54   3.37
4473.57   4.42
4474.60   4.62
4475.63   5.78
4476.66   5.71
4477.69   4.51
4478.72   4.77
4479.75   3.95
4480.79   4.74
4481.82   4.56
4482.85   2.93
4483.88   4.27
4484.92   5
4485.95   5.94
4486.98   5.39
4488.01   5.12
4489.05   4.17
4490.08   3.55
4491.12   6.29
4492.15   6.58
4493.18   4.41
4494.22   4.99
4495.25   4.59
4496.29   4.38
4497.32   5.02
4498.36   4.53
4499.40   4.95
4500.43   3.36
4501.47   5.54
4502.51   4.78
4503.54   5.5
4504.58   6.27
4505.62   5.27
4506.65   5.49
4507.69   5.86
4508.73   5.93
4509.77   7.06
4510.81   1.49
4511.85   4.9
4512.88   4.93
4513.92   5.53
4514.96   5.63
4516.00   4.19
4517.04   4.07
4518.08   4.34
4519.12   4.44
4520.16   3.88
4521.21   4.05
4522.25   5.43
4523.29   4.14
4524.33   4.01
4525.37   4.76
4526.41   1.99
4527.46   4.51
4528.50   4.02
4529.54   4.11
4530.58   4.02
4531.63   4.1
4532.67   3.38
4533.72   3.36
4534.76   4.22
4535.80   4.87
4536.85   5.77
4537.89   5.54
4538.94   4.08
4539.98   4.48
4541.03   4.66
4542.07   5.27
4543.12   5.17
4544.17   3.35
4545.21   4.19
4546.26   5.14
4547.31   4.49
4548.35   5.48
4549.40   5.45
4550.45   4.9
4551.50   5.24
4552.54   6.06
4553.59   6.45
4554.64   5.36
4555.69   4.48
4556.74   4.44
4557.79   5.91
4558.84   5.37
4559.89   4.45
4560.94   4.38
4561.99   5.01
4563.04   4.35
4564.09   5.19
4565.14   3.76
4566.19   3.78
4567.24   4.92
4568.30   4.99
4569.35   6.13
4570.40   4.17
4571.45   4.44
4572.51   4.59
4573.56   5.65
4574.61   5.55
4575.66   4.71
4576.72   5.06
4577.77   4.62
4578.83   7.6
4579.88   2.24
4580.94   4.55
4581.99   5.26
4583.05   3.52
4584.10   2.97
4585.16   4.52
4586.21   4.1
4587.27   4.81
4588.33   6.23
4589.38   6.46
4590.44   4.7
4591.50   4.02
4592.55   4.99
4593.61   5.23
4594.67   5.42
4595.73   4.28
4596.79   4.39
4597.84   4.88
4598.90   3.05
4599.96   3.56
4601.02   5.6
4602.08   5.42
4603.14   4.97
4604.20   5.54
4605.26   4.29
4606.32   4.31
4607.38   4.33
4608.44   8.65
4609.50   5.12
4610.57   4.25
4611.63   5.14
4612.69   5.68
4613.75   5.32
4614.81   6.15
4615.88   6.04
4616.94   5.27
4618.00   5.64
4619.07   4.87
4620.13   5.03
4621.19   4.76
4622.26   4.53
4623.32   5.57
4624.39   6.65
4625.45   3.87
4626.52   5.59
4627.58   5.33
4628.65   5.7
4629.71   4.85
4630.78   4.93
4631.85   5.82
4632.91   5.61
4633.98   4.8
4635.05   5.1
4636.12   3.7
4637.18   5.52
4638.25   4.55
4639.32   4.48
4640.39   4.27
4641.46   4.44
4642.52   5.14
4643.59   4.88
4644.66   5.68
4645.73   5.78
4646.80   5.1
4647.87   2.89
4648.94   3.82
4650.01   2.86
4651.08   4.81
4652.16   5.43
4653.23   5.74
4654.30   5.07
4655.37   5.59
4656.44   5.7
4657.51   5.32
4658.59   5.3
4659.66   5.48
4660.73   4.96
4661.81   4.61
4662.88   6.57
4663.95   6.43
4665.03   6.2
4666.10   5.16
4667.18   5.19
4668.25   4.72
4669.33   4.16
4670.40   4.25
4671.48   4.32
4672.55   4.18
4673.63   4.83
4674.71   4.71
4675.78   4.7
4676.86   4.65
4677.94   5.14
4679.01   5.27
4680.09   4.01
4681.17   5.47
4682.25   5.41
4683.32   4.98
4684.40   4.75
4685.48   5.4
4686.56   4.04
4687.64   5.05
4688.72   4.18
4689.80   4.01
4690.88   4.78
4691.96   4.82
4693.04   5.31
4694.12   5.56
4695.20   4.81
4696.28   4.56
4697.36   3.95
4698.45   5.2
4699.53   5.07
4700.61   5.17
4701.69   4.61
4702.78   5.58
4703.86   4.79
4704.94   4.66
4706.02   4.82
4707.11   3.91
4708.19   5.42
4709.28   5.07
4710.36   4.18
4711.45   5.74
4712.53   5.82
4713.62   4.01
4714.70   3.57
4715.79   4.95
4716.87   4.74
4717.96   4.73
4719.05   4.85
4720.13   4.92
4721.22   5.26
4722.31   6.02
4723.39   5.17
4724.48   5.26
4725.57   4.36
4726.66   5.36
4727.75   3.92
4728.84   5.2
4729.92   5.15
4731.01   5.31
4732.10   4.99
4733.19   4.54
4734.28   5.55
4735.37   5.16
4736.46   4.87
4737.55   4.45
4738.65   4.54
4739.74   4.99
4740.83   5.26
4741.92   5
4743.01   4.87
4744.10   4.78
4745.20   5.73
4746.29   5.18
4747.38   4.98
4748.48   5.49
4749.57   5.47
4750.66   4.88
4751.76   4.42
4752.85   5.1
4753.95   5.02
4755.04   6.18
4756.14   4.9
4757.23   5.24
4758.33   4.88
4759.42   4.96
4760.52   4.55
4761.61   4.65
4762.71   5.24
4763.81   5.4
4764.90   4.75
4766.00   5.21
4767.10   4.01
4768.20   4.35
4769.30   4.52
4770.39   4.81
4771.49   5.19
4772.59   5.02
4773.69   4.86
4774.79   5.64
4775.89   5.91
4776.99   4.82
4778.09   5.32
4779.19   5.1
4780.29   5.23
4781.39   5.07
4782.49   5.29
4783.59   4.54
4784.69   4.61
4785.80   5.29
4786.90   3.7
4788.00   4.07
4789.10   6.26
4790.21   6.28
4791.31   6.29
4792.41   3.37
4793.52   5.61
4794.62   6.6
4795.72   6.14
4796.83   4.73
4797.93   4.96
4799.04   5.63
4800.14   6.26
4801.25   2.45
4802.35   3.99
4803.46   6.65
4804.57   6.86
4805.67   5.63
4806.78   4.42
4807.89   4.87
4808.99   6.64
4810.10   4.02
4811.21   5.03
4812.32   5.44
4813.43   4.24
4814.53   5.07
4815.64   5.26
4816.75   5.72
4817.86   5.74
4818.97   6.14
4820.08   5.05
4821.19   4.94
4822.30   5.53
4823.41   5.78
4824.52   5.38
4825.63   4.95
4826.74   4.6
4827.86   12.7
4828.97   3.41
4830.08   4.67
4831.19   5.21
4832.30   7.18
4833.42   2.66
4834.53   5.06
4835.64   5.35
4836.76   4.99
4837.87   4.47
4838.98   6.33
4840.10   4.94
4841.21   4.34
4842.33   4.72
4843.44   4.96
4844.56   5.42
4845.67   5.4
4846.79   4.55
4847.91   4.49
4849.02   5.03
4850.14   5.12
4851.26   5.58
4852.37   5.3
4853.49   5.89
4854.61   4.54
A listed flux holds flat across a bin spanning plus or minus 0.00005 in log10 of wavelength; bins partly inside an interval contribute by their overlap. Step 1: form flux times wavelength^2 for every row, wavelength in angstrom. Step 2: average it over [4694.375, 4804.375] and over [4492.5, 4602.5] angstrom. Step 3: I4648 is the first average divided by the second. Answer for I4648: 1.2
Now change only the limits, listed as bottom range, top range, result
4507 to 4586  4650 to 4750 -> 1.13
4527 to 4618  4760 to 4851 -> 1.18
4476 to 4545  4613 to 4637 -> 1.18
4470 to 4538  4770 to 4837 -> 1.28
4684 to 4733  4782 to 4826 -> 1.12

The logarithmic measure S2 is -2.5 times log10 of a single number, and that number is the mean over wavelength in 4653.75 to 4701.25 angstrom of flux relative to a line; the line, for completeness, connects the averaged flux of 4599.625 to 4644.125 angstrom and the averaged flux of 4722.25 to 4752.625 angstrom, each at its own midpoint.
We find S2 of 0.022 mag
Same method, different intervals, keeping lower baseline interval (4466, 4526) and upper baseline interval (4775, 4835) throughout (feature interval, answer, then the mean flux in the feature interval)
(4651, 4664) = -0.08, 5.45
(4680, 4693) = 0.07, 4.79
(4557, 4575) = 0.01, 4.85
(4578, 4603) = 0.05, 4.69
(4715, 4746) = 0.04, 4.99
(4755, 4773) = 0.07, 4.9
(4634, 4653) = 0.09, 4.64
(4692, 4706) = 0.04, 4.93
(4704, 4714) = 0.06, 4.86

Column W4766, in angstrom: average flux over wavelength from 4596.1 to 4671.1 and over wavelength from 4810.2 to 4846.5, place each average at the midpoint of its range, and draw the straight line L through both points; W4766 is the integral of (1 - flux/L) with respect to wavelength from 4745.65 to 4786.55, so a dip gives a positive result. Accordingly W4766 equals 1.6 angstrom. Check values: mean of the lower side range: 5.06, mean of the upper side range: 5.31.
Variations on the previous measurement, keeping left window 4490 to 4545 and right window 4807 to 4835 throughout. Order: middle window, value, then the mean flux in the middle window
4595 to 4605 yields 0.5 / 4.64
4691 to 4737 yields 1.9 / 4.93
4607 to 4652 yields -1.2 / 5.06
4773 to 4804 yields 0.9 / 5.17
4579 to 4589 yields 0.9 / 4.4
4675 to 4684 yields 0.2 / 4.95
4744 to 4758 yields 0.1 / 5.19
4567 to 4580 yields -0.7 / 5.06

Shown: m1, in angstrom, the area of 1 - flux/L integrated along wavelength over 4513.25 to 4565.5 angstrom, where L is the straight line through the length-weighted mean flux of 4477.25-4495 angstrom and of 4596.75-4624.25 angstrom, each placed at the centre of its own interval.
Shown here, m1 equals 3.1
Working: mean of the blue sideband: 4.77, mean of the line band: 4.63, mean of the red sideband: 5.13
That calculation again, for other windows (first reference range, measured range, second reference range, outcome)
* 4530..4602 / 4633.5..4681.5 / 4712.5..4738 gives -0.6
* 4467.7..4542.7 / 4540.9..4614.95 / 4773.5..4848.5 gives -1.3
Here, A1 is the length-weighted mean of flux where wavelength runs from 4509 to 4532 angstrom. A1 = 4.36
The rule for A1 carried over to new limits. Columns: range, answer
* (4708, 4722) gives 4.87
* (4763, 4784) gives 5.01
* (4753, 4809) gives 5.12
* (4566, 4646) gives 4.98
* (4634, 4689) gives 4.9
